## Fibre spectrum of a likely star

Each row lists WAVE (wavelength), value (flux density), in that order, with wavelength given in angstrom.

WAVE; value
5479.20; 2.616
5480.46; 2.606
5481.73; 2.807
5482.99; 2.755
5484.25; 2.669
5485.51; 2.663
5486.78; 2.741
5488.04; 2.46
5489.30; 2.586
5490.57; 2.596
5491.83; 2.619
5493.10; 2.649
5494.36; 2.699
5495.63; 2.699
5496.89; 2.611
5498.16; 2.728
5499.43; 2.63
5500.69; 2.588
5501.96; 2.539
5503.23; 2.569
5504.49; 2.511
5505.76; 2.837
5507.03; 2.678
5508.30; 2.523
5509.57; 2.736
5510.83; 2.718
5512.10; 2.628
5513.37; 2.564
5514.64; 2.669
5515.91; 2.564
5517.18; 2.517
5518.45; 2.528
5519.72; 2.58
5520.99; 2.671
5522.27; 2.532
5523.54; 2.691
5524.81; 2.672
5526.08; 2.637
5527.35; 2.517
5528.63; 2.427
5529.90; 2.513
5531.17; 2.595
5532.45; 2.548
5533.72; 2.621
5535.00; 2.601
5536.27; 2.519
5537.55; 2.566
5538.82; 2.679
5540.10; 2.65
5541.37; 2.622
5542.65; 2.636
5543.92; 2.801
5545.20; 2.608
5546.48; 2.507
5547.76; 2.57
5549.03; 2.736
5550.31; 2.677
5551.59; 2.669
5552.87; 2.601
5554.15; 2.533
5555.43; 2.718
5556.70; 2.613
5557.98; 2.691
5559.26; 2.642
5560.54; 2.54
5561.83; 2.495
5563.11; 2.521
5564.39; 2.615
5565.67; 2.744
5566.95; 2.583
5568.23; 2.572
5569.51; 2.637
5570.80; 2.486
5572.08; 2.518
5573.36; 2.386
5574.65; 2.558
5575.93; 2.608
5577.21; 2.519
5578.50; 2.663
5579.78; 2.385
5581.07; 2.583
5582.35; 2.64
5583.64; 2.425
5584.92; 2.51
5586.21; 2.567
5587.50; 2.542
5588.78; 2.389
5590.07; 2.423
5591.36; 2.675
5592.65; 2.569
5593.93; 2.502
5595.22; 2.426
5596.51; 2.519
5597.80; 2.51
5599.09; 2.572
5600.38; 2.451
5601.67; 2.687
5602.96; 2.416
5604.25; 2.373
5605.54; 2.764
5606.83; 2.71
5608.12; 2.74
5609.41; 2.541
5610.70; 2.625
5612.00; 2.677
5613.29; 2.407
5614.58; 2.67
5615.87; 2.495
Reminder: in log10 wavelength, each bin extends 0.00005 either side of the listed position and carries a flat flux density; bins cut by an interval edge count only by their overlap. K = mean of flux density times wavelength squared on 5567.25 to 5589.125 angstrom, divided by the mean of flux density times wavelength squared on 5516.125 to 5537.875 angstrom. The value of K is 1.00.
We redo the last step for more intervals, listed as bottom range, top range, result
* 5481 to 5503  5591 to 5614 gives 1.01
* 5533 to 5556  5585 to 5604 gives 0.97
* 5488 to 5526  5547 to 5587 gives 1.01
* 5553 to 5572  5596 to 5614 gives 1.01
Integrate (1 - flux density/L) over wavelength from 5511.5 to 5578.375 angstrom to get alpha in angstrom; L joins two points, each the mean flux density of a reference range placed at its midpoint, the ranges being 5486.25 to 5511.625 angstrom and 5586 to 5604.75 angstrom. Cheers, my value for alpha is -0.5 angstrom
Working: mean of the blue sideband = 2.64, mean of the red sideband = 2.51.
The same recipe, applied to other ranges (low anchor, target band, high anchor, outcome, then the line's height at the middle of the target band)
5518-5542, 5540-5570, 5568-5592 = -0.8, 2.56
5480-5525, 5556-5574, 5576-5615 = 0.0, 2.58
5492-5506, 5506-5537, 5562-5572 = 0.3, 2.62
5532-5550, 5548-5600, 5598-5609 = 0.8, 2.6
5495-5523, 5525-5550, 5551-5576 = 0.0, 2.6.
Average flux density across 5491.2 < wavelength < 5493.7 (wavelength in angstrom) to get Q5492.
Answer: 2.63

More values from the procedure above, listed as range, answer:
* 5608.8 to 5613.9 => 2.56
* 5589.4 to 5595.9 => 2.52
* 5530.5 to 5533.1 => 2.57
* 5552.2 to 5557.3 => 2.62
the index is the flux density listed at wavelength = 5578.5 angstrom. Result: 2.663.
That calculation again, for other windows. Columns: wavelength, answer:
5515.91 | 2.564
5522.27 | 2.532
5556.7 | 2.613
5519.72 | 2.58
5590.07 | 2.423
